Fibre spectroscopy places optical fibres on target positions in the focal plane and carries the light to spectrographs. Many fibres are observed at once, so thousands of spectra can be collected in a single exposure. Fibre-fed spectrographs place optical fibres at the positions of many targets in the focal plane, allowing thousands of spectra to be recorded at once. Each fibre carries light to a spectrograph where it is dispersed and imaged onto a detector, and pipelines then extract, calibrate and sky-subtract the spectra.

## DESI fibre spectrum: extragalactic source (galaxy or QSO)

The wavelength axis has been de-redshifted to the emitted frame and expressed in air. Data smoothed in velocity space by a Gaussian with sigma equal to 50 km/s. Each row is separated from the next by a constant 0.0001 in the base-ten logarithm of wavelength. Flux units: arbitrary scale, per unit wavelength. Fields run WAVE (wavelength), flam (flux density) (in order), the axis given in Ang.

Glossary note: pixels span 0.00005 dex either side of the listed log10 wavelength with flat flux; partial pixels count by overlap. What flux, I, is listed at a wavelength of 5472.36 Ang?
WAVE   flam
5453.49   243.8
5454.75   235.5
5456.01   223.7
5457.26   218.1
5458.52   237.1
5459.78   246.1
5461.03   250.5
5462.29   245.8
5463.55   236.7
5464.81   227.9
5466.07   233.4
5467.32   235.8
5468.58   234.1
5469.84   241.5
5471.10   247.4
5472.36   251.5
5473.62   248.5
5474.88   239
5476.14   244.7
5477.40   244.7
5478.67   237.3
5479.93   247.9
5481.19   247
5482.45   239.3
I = 251.5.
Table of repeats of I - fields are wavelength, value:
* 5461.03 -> 250.5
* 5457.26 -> 218.1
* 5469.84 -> 241.5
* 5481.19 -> 247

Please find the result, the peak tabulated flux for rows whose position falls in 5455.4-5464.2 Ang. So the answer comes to 250.5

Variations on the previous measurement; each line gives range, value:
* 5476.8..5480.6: 247.9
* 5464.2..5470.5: 241.5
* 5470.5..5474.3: 251.5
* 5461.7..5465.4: 245.8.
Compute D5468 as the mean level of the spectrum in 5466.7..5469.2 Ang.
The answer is 235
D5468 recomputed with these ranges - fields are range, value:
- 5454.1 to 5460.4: 232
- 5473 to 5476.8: 244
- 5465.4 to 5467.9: 235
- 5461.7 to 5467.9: 236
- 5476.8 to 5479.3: 240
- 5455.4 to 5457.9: 221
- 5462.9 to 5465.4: 232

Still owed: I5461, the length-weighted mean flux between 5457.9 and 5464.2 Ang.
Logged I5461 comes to 243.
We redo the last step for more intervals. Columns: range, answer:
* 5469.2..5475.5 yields 246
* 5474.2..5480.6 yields 243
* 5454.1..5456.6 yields 229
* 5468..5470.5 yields 238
